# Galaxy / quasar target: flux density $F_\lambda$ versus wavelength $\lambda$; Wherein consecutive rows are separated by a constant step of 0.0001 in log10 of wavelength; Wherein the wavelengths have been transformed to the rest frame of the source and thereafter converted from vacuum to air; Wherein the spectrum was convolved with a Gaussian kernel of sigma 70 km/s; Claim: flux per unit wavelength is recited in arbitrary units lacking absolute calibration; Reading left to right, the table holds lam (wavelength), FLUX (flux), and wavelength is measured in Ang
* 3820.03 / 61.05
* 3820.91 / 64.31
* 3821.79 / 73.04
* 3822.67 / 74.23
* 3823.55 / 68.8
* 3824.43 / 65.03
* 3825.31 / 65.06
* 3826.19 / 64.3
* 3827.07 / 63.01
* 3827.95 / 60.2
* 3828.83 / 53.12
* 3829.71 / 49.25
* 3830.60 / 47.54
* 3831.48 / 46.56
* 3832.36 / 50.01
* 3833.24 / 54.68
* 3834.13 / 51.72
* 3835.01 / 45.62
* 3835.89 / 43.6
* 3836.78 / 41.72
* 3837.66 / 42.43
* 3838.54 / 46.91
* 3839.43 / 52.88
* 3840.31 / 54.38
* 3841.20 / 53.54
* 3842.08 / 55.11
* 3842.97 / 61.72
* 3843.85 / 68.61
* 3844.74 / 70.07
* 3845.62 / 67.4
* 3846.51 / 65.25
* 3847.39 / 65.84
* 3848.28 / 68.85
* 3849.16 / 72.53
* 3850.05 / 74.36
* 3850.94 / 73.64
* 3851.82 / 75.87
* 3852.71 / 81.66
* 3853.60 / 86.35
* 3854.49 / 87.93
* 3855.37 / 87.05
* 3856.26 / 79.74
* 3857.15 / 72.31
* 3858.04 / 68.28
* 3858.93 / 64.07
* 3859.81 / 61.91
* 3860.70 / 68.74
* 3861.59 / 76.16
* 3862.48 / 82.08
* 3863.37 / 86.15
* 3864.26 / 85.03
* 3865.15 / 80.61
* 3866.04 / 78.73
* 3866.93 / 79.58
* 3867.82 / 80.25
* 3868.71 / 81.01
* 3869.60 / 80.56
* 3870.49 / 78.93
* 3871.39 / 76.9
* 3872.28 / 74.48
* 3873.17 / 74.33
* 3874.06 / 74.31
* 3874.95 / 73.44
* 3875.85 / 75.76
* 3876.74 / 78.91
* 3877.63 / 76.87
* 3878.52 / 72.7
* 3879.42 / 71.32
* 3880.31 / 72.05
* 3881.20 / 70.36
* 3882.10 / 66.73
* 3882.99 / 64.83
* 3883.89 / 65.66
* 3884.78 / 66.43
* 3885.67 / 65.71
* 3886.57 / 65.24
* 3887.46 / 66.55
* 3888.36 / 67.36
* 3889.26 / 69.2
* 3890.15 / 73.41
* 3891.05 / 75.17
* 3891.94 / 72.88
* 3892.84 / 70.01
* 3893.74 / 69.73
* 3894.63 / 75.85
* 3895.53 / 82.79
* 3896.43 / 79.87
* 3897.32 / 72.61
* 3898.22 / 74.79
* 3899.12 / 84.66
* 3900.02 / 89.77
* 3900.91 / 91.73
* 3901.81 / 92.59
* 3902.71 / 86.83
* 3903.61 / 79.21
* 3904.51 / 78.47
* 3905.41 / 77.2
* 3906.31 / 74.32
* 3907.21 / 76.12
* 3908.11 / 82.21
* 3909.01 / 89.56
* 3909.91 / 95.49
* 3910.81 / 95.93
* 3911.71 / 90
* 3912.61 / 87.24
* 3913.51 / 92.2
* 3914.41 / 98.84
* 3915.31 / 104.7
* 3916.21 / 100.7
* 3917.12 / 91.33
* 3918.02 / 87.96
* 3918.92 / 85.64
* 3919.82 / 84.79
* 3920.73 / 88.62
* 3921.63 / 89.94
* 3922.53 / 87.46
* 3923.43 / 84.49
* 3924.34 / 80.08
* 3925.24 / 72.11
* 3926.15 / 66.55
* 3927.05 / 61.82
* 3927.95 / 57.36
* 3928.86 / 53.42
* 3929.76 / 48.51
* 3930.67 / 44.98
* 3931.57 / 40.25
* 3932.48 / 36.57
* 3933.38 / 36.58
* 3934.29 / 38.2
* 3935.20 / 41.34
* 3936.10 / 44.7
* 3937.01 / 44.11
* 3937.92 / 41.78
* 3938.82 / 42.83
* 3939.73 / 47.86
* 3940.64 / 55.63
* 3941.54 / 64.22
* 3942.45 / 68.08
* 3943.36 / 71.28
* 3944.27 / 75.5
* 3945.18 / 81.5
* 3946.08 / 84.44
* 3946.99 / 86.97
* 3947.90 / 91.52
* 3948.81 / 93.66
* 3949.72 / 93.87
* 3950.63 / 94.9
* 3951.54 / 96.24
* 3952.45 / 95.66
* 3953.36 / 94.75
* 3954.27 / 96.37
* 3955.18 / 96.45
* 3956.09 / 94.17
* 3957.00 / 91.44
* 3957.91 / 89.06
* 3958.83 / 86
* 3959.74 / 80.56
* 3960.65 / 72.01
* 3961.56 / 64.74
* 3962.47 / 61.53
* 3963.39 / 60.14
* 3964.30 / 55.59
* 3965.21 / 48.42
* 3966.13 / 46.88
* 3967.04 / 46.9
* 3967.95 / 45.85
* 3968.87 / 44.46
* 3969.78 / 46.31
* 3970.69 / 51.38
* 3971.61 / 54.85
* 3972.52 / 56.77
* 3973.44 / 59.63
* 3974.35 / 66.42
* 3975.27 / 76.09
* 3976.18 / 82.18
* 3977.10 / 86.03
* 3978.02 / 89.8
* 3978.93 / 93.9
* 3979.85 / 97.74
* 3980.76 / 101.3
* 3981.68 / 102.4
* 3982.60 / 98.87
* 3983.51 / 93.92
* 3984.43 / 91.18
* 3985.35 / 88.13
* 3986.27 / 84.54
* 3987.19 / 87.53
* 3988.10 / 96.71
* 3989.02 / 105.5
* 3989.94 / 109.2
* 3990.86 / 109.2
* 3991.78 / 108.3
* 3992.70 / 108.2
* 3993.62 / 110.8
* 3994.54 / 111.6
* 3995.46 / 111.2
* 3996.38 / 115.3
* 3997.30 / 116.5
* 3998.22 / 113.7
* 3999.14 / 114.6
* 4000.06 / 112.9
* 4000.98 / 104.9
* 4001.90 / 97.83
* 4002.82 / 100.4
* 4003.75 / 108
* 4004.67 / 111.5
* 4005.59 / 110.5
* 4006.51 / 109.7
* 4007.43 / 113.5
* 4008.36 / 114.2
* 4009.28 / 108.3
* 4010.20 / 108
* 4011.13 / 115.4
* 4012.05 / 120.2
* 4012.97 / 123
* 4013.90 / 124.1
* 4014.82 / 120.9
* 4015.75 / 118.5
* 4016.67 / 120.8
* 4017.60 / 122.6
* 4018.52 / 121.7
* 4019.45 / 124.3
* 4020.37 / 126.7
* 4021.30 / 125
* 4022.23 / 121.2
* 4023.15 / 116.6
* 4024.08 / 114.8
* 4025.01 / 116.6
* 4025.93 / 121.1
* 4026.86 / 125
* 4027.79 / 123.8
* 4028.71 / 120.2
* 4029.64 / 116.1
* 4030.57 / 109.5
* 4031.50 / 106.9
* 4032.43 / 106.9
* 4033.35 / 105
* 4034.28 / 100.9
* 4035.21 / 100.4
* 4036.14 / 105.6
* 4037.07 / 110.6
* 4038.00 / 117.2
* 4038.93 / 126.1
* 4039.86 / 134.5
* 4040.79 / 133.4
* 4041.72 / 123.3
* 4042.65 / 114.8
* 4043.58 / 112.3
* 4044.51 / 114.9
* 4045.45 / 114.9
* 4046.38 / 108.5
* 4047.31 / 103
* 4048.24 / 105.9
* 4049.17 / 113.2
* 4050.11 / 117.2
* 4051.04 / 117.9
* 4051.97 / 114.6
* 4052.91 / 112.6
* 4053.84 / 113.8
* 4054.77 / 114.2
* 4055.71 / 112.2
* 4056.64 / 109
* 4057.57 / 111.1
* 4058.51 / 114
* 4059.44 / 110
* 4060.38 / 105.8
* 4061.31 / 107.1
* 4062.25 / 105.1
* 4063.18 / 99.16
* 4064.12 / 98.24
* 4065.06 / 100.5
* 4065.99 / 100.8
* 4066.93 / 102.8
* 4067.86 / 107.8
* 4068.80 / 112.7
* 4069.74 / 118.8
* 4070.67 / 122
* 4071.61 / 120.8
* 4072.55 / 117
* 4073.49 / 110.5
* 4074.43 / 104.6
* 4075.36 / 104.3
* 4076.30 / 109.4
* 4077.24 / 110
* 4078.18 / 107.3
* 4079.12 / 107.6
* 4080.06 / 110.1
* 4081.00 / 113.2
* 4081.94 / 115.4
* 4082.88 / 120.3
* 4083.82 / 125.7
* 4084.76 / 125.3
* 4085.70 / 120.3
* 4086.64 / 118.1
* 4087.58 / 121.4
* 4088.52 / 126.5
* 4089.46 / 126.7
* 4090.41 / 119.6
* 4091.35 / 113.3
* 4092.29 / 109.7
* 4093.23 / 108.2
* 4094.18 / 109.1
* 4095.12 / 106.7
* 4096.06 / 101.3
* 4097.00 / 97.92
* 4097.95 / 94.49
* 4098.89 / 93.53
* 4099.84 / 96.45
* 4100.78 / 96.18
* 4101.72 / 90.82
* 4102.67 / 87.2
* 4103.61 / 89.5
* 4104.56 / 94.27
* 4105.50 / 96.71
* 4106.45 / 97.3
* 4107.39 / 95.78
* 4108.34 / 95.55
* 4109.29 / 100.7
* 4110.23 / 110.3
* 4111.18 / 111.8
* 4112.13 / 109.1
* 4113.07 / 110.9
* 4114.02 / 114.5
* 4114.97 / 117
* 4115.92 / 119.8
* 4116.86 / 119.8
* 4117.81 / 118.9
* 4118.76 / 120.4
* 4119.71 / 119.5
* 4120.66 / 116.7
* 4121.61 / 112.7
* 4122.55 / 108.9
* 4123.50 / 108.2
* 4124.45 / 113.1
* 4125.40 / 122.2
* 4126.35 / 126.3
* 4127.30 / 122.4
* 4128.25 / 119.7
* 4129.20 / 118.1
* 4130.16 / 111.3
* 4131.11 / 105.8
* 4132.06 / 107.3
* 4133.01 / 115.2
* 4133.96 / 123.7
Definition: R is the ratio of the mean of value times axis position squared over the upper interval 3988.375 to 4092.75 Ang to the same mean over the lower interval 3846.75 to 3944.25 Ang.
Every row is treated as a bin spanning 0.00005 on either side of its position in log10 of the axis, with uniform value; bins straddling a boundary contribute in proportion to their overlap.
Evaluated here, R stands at 1.66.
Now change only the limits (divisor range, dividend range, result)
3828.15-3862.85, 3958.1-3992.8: 1.31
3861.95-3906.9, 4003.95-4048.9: 1.64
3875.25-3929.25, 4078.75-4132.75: 1.55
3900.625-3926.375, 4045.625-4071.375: 1.36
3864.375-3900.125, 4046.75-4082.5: 1.63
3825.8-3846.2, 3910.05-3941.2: 1.32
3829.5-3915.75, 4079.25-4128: 1.70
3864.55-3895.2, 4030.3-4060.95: 1.68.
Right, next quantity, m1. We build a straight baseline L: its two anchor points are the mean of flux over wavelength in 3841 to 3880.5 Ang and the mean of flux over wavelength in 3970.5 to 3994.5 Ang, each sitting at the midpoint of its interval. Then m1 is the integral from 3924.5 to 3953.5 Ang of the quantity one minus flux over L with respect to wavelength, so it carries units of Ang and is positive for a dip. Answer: 6.9 Ang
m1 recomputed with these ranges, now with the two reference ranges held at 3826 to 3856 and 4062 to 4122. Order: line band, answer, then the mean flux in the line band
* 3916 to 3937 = 3.2 Ang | 65.3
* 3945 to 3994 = 2.0 Ang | 82.4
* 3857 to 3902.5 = -4.2 Ang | 75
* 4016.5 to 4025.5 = -2.4 Ang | 121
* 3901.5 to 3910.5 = -1.2 Ang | 83.2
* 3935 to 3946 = 3.1 Ang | 57.9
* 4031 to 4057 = -3.5 Ang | 113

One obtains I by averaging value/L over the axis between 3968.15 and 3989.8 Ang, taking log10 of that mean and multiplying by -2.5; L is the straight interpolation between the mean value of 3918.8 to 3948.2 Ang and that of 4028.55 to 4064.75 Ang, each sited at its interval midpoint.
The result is 0.03 mag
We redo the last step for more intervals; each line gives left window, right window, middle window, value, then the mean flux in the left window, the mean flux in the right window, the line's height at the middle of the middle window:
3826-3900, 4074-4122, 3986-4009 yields -0.17 mag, 69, 109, 91.9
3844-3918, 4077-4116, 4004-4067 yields -0.15 mag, 77.8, 108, 99.3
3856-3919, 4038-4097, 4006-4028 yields -0.15 mag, 78.5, 113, 103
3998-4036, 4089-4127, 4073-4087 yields -0.04 mag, 114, 108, 110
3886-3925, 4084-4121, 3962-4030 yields -0.04 mag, 82.8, 108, 94.5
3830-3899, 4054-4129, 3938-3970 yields 0.17 mag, 69.3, 110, 85.4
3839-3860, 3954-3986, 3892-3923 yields -0.18 mag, 69.7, 74.7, 72.1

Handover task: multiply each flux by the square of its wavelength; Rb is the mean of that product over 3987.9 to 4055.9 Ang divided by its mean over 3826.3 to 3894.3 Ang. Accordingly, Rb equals 1.82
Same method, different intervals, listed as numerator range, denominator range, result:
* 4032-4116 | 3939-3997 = 1.41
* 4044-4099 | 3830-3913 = 1.70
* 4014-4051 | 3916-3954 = 1.74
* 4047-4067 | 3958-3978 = 1.81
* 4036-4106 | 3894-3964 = 1.55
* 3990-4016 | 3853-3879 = 1.55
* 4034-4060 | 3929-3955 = 1.81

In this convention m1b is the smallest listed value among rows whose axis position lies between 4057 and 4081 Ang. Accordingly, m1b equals 98.24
